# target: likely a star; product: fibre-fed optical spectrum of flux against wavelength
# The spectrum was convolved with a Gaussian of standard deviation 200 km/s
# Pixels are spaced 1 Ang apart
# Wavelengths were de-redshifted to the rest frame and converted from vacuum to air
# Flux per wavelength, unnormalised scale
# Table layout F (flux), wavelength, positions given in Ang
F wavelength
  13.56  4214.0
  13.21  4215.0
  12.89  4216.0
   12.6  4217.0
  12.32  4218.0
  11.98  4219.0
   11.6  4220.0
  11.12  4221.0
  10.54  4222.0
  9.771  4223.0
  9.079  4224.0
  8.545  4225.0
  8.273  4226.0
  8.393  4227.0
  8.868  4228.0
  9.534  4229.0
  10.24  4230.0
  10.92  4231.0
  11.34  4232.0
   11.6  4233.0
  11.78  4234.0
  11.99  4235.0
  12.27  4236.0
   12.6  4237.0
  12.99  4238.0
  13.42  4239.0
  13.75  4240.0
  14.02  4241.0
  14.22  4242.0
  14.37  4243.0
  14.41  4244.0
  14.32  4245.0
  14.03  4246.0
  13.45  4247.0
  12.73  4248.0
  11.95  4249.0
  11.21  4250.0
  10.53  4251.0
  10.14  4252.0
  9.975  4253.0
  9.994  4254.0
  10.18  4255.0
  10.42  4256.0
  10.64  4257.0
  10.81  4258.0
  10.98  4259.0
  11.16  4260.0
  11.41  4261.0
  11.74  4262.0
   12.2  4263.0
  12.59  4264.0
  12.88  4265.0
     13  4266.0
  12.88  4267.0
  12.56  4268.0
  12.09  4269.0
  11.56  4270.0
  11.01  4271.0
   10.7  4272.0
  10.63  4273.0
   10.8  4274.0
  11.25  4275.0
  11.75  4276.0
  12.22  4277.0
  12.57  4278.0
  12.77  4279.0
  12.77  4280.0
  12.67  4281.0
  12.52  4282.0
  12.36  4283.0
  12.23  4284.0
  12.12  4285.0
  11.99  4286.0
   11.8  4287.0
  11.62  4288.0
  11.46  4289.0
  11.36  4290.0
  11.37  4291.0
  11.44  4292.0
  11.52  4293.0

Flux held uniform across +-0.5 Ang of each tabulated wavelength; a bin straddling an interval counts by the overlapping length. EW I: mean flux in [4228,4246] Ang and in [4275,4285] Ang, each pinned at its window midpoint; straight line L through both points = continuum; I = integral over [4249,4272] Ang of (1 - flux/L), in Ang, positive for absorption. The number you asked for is 2.0 Ang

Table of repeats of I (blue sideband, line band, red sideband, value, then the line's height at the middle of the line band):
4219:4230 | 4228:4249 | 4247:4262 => -4.6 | 10.3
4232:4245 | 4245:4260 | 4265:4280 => 1.5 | 12.6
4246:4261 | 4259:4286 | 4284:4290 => -1.2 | 11.5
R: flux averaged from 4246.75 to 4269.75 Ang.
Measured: 11.5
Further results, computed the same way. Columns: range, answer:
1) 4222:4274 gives 11.6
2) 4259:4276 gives 11.8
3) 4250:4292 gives 11.6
